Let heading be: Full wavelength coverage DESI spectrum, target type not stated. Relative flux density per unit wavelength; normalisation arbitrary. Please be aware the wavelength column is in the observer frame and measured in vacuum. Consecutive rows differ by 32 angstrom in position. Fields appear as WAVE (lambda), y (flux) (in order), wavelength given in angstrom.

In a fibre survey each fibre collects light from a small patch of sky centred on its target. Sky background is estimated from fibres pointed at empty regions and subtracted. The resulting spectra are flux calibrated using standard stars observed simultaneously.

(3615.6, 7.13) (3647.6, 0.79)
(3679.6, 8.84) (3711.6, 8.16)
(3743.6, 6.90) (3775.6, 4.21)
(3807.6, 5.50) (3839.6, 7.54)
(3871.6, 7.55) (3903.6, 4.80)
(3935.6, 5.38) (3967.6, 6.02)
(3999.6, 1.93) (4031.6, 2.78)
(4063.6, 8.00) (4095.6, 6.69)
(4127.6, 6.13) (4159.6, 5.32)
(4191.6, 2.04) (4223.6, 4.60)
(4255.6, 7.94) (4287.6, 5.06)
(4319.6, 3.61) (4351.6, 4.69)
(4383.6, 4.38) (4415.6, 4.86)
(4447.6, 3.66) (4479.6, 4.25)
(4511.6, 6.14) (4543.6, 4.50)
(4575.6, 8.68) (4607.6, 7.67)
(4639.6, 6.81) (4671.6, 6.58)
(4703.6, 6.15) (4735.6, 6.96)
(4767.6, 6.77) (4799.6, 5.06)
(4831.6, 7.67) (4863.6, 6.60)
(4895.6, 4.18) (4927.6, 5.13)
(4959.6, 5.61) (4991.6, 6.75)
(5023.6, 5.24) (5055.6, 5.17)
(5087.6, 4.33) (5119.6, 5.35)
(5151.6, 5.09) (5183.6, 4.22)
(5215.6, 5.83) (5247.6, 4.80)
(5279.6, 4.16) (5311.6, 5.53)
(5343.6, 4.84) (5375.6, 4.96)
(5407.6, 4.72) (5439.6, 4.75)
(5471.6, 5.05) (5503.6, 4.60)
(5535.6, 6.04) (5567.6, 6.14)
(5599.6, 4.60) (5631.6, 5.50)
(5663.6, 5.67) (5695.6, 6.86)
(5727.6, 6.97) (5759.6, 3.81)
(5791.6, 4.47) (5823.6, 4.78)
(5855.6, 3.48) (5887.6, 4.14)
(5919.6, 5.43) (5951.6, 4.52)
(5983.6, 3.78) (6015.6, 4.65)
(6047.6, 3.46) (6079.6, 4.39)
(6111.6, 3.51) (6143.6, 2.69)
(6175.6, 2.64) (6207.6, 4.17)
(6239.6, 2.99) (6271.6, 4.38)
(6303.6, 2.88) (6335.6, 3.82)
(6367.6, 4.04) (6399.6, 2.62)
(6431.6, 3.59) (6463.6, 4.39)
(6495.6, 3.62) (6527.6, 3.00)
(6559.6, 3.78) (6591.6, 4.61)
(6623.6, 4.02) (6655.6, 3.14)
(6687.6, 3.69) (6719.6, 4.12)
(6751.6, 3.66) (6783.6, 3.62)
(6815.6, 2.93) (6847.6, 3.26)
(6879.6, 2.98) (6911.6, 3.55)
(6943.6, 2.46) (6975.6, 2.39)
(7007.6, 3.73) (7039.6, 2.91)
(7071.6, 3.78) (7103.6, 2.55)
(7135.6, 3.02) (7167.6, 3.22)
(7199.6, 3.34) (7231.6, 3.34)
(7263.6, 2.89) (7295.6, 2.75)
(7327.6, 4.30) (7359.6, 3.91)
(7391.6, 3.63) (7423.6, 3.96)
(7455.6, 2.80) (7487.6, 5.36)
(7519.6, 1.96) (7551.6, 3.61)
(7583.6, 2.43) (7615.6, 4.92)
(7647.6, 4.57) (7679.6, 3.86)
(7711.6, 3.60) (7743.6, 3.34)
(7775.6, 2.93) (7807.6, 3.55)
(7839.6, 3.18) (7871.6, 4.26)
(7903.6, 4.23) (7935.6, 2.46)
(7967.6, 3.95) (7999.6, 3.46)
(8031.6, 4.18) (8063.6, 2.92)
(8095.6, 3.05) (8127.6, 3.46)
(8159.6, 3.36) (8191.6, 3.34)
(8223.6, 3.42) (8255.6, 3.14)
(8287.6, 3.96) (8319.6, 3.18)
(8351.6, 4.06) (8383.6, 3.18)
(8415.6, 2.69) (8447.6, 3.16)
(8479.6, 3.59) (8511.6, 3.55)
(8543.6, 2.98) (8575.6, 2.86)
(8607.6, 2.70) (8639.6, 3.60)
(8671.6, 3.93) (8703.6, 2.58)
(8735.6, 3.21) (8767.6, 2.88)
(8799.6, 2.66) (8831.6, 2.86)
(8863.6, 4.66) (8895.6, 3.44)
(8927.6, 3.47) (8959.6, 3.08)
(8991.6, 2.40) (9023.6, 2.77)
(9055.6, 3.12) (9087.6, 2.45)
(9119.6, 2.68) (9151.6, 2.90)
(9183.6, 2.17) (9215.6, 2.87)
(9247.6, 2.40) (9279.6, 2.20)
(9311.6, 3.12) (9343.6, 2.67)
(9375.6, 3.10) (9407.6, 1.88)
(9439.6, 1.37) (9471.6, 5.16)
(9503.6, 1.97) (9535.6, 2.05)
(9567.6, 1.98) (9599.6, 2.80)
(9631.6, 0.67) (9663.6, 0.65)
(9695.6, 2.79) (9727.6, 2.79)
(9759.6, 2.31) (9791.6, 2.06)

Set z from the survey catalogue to 0.14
